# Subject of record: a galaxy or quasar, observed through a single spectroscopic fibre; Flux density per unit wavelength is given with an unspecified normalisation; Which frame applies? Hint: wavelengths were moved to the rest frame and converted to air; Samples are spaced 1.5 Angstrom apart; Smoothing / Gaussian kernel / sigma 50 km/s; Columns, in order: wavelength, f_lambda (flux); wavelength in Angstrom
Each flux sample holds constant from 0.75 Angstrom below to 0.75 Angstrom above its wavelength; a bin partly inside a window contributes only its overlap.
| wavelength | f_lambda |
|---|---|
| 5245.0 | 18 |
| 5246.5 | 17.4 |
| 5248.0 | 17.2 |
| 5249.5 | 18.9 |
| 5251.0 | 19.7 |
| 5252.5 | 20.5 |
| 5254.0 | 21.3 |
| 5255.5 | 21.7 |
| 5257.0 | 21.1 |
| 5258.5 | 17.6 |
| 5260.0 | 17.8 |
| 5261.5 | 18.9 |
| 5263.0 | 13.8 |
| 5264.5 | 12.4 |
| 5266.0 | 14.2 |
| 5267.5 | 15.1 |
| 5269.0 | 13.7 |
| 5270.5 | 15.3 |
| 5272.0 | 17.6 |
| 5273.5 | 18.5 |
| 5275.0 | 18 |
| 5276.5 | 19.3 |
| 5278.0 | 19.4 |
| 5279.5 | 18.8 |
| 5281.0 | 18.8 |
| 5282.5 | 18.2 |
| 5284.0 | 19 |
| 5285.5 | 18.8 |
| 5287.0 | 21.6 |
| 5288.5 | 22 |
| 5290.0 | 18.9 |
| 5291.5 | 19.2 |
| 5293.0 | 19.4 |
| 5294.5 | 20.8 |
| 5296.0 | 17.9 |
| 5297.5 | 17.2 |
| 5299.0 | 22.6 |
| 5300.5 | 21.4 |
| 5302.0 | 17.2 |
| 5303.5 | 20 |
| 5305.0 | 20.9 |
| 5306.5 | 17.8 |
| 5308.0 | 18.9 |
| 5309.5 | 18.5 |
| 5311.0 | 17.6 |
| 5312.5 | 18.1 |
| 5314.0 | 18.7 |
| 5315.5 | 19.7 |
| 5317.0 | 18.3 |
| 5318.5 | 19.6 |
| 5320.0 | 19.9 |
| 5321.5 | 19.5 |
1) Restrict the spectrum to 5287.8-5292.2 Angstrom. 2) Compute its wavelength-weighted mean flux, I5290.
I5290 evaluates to 20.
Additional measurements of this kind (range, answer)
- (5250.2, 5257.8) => 20.8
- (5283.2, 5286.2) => 18.9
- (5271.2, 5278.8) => 18.5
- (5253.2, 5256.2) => 21.5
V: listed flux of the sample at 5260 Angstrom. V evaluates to 17.8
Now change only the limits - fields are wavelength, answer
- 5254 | 21.3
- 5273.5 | 18.5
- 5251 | 19.7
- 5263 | 13.8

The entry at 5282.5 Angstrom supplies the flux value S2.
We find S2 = 18.2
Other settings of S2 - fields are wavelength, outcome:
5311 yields 17.6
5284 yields 19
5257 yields 21.1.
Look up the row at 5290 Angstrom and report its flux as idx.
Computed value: 18.9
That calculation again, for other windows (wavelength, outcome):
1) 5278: 19.4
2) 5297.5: 17.2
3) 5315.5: 19.7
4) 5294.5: 20.8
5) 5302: 17.2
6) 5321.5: 19.5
